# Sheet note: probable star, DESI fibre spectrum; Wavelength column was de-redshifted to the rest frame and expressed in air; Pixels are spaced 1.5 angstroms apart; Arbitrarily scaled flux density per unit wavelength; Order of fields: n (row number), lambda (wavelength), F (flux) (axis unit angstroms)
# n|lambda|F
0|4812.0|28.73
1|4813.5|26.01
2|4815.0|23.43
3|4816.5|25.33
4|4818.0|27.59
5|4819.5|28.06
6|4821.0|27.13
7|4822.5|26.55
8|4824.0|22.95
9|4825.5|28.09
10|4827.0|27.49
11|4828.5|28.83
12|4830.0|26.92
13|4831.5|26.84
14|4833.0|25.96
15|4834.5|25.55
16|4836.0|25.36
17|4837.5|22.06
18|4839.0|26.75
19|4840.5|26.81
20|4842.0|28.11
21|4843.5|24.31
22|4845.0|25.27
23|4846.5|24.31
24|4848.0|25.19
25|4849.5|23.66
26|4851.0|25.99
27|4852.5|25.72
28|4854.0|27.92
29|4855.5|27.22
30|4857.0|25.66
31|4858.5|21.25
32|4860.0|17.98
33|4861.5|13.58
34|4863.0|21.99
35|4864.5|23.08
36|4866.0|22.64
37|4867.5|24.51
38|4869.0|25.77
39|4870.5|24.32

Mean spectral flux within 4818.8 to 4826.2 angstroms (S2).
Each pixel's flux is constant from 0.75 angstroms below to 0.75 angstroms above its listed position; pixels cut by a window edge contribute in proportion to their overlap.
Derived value 26.5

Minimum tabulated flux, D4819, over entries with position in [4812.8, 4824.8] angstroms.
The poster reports 22.95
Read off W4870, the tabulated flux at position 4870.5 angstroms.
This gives 24.32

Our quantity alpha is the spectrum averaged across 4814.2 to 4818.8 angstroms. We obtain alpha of 25.5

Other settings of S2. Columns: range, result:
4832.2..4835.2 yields 25.8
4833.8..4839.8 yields 24.9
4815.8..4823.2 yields 26.9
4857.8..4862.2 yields 17.6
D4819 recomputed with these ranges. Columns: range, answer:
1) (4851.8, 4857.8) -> 25.66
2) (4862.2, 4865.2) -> 21.99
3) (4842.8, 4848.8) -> 24.31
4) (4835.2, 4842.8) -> 22.06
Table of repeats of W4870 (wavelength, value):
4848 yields 25.19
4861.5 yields 13.58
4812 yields 28.73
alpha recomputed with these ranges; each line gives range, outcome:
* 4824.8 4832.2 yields 27.6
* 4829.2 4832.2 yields 26.9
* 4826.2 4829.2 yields 28.1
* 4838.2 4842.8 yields 27.1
